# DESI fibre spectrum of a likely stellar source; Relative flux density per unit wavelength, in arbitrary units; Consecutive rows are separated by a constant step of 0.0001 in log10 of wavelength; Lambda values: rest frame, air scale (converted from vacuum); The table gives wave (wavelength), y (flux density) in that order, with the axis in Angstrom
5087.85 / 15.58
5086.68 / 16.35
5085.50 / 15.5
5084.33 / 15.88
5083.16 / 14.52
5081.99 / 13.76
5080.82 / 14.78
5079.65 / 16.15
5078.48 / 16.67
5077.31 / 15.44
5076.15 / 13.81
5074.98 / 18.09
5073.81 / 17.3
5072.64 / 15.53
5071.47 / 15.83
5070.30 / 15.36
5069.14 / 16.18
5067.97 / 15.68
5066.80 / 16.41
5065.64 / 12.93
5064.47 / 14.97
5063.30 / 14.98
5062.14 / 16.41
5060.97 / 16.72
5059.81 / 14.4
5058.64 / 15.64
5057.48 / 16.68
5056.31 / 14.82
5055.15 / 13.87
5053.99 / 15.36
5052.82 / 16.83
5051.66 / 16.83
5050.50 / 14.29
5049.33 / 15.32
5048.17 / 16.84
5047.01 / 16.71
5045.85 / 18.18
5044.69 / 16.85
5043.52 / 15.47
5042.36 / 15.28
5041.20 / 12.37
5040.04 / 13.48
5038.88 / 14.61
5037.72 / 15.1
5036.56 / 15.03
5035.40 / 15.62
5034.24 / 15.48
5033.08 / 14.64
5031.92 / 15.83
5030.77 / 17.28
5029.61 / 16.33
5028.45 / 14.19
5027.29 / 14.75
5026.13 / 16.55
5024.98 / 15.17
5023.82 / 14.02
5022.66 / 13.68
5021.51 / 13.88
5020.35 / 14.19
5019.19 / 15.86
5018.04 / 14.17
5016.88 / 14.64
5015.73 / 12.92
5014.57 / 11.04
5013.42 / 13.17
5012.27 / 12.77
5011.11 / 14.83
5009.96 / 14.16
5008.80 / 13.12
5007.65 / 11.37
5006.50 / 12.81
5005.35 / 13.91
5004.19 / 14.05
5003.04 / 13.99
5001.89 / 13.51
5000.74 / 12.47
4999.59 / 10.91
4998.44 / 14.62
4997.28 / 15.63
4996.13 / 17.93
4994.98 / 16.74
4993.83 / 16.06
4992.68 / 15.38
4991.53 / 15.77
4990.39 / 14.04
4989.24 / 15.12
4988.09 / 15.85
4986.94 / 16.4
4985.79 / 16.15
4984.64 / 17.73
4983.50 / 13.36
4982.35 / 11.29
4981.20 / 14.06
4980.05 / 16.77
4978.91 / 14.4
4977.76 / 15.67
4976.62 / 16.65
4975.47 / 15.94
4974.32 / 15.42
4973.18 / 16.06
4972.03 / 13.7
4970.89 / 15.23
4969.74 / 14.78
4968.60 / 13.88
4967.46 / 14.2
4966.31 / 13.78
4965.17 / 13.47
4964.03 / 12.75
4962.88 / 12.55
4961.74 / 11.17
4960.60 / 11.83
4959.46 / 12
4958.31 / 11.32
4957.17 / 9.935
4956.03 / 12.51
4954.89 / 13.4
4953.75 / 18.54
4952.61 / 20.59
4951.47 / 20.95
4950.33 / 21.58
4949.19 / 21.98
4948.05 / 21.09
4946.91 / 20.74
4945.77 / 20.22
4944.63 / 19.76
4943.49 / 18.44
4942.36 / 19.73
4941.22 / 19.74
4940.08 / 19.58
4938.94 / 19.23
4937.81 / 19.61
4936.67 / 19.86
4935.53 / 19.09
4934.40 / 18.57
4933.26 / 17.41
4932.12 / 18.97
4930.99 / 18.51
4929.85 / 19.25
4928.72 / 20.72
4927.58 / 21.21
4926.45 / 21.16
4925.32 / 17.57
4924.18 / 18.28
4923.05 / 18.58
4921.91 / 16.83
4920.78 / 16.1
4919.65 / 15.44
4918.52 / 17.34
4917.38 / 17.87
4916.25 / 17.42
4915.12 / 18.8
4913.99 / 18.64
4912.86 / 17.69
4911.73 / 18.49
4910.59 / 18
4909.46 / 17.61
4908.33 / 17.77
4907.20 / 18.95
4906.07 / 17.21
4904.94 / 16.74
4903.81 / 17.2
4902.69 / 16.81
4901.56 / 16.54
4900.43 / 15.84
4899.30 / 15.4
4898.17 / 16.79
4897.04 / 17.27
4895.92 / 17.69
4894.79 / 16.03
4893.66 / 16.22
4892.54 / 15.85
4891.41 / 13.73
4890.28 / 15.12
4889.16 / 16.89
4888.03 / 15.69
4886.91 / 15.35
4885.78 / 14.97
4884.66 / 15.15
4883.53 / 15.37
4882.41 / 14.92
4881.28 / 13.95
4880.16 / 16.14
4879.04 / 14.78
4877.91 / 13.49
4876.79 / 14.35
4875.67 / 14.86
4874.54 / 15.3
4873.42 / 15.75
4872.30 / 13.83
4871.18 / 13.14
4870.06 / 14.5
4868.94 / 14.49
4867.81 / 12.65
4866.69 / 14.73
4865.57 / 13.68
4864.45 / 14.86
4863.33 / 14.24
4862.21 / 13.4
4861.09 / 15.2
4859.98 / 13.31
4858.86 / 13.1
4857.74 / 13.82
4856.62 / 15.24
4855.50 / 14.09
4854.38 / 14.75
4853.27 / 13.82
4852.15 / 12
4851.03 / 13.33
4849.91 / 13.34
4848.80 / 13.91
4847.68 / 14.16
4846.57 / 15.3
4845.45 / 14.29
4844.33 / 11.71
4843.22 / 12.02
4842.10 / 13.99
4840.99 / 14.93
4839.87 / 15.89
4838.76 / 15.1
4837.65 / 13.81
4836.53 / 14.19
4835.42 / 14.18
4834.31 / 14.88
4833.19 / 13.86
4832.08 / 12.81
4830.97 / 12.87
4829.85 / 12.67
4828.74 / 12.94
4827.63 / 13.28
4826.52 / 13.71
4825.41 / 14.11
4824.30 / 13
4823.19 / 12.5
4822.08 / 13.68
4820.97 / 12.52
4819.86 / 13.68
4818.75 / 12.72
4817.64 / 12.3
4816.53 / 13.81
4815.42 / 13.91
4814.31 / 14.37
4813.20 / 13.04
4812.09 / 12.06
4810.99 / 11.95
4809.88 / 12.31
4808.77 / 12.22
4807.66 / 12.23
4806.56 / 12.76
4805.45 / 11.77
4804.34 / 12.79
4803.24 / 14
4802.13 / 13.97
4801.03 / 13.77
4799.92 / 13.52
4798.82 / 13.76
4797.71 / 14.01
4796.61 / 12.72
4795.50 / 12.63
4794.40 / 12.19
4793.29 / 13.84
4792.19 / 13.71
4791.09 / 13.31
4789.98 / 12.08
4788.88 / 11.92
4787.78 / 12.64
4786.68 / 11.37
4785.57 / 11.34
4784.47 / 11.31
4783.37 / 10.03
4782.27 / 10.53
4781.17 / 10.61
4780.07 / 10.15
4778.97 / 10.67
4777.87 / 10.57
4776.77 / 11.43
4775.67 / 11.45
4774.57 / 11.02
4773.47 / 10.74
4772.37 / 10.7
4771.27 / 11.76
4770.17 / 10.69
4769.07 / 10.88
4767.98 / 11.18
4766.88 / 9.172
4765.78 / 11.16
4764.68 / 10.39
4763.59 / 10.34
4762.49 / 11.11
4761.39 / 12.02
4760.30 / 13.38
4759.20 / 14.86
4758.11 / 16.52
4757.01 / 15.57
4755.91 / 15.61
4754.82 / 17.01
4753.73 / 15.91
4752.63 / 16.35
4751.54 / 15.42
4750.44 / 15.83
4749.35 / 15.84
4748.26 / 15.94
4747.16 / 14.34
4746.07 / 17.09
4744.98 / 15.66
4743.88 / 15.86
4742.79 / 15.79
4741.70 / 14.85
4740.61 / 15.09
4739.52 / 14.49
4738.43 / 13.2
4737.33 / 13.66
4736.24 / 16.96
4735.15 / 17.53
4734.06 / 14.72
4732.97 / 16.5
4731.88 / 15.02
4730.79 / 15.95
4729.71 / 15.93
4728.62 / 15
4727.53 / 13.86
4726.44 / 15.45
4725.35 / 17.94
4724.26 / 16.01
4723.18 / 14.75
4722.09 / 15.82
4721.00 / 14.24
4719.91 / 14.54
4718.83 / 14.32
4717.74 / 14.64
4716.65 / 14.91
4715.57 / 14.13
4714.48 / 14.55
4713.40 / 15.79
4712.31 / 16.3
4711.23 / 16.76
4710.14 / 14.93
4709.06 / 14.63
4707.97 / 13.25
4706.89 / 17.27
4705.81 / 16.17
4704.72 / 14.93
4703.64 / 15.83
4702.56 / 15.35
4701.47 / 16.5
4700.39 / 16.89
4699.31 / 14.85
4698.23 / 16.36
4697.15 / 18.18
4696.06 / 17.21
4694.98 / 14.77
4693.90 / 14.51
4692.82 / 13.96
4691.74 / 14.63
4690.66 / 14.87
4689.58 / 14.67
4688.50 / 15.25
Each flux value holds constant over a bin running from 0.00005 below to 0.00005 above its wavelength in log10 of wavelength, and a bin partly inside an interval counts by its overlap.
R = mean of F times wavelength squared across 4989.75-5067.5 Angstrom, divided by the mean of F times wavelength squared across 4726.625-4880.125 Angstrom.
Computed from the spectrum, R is 1.2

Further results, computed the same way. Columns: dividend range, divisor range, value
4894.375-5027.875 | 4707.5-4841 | 1.28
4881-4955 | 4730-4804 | 1.43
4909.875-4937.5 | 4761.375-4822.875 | 1.61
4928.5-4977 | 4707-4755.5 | 1.20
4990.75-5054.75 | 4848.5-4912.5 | 1.03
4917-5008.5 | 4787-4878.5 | 1.26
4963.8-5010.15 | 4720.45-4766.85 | 1.08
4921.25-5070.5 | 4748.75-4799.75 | 1.37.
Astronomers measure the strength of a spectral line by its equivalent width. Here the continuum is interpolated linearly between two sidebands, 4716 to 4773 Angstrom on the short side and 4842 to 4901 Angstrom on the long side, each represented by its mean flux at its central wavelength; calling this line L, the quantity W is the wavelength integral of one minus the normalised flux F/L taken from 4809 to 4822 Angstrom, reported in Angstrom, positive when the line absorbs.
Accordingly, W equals 1.4 Angstrom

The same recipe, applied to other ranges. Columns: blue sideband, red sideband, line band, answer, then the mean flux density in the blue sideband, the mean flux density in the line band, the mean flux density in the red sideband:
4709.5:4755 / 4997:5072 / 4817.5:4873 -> 5.3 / 15.4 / 13.7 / 14.8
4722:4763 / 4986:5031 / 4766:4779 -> 3.7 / 15.3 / 10.9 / 14.4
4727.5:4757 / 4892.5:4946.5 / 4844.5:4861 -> 3.2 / 15.6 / 13.9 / 18.1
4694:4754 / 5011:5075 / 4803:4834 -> 4.9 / 15.5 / 13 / 15.2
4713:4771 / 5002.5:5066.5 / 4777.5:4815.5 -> 5.8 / 14.6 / 12.4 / 14.8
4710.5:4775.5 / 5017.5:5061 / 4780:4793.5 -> 2.6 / 14.4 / 11.8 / 15.3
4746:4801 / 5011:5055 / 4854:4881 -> -1.6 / 12.7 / 14.3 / 15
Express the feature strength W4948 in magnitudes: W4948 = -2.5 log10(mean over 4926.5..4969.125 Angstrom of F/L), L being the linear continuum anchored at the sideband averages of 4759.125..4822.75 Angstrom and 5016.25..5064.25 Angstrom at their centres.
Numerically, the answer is -0.220 mag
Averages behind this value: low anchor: 12.1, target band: 17.3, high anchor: 15.3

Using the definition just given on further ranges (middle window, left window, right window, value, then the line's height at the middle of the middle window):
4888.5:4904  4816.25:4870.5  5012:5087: -0.15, 14.1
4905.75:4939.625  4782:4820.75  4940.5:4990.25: -0.22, 15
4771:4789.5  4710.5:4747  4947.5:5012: 0.35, 15.3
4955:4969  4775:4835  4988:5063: 0.14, 14.2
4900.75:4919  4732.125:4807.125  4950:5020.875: -0.25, 14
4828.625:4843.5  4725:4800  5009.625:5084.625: 0.00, 13.9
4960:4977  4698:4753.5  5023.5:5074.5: 0.11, 15.5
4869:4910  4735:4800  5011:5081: -0.12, 14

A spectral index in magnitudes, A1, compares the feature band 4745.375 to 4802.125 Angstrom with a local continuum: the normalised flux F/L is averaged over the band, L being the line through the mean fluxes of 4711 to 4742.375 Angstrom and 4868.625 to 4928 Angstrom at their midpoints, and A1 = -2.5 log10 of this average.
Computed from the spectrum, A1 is 0.22 mag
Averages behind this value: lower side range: 15.3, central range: 12.8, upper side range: 16.4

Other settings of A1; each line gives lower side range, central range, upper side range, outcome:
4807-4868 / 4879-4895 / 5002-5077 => -0.11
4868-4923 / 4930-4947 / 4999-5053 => -0.23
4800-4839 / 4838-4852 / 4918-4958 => 0.03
